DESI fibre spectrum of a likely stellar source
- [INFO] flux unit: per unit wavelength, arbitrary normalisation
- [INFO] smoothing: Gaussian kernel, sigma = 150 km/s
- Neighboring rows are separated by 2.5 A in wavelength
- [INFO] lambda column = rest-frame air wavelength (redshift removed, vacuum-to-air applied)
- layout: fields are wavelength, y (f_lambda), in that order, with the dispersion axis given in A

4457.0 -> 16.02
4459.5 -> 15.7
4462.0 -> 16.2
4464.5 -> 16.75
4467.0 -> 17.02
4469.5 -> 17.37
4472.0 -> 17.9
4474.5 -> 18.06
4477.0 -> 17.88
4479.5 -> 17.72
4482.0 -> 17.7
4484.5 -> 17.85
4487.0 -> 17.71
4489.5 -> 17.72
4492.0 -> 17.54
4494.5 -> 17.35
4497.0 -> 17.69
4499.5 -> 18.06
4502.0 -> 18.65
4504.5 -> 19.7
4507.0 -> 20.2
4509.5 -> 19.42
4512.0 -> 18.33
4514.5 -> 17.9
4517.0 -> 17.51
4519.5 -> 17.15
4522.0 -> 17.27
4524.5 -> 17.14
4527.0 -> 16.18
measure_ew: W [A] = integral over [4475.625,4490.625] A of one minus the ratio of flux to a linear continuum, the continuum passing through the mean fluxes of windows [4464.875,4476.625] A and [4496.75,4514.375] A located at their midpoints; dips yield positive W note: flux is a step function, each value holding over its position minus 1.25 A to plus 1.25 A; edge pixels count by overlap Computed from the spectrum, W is 0.2 A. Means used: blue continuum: 17.5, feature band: 17.8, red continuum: 18.9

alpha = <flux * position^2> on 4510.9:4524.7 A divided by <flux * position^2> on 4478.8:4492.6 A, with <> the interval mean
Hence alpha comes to 1.0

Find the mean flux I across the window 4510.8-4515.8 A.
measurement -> 18.1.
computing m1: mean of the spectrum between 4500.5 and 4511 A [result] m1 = 19.4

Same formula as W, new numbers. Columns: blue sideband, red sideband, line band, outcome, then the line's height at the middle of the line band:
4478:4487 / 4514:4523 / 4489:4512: -1.2 A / 17.6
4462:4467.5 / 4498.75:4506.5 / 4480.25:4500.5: 0.6 A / 18.3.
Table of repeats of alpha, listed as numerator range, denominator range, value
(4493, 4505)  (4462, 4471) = 1.09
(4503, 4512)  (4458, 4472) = 1.19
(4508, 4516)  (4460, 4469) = 1.14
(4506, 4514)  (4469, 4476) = 1.09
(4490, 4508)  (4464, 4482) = 1.06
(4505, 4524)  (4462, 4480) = 1.07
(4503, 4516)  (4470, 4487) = 1.08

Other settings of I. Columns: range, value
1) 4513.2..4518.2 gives 17.7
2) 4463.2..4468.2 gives 16.9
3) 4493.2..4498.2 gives 17.5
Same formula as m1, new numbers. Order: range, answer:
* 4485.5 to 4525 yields 18.1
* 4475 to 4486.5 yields 17.8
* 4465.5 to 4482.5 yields 17.6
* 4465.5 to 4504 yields 17.8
